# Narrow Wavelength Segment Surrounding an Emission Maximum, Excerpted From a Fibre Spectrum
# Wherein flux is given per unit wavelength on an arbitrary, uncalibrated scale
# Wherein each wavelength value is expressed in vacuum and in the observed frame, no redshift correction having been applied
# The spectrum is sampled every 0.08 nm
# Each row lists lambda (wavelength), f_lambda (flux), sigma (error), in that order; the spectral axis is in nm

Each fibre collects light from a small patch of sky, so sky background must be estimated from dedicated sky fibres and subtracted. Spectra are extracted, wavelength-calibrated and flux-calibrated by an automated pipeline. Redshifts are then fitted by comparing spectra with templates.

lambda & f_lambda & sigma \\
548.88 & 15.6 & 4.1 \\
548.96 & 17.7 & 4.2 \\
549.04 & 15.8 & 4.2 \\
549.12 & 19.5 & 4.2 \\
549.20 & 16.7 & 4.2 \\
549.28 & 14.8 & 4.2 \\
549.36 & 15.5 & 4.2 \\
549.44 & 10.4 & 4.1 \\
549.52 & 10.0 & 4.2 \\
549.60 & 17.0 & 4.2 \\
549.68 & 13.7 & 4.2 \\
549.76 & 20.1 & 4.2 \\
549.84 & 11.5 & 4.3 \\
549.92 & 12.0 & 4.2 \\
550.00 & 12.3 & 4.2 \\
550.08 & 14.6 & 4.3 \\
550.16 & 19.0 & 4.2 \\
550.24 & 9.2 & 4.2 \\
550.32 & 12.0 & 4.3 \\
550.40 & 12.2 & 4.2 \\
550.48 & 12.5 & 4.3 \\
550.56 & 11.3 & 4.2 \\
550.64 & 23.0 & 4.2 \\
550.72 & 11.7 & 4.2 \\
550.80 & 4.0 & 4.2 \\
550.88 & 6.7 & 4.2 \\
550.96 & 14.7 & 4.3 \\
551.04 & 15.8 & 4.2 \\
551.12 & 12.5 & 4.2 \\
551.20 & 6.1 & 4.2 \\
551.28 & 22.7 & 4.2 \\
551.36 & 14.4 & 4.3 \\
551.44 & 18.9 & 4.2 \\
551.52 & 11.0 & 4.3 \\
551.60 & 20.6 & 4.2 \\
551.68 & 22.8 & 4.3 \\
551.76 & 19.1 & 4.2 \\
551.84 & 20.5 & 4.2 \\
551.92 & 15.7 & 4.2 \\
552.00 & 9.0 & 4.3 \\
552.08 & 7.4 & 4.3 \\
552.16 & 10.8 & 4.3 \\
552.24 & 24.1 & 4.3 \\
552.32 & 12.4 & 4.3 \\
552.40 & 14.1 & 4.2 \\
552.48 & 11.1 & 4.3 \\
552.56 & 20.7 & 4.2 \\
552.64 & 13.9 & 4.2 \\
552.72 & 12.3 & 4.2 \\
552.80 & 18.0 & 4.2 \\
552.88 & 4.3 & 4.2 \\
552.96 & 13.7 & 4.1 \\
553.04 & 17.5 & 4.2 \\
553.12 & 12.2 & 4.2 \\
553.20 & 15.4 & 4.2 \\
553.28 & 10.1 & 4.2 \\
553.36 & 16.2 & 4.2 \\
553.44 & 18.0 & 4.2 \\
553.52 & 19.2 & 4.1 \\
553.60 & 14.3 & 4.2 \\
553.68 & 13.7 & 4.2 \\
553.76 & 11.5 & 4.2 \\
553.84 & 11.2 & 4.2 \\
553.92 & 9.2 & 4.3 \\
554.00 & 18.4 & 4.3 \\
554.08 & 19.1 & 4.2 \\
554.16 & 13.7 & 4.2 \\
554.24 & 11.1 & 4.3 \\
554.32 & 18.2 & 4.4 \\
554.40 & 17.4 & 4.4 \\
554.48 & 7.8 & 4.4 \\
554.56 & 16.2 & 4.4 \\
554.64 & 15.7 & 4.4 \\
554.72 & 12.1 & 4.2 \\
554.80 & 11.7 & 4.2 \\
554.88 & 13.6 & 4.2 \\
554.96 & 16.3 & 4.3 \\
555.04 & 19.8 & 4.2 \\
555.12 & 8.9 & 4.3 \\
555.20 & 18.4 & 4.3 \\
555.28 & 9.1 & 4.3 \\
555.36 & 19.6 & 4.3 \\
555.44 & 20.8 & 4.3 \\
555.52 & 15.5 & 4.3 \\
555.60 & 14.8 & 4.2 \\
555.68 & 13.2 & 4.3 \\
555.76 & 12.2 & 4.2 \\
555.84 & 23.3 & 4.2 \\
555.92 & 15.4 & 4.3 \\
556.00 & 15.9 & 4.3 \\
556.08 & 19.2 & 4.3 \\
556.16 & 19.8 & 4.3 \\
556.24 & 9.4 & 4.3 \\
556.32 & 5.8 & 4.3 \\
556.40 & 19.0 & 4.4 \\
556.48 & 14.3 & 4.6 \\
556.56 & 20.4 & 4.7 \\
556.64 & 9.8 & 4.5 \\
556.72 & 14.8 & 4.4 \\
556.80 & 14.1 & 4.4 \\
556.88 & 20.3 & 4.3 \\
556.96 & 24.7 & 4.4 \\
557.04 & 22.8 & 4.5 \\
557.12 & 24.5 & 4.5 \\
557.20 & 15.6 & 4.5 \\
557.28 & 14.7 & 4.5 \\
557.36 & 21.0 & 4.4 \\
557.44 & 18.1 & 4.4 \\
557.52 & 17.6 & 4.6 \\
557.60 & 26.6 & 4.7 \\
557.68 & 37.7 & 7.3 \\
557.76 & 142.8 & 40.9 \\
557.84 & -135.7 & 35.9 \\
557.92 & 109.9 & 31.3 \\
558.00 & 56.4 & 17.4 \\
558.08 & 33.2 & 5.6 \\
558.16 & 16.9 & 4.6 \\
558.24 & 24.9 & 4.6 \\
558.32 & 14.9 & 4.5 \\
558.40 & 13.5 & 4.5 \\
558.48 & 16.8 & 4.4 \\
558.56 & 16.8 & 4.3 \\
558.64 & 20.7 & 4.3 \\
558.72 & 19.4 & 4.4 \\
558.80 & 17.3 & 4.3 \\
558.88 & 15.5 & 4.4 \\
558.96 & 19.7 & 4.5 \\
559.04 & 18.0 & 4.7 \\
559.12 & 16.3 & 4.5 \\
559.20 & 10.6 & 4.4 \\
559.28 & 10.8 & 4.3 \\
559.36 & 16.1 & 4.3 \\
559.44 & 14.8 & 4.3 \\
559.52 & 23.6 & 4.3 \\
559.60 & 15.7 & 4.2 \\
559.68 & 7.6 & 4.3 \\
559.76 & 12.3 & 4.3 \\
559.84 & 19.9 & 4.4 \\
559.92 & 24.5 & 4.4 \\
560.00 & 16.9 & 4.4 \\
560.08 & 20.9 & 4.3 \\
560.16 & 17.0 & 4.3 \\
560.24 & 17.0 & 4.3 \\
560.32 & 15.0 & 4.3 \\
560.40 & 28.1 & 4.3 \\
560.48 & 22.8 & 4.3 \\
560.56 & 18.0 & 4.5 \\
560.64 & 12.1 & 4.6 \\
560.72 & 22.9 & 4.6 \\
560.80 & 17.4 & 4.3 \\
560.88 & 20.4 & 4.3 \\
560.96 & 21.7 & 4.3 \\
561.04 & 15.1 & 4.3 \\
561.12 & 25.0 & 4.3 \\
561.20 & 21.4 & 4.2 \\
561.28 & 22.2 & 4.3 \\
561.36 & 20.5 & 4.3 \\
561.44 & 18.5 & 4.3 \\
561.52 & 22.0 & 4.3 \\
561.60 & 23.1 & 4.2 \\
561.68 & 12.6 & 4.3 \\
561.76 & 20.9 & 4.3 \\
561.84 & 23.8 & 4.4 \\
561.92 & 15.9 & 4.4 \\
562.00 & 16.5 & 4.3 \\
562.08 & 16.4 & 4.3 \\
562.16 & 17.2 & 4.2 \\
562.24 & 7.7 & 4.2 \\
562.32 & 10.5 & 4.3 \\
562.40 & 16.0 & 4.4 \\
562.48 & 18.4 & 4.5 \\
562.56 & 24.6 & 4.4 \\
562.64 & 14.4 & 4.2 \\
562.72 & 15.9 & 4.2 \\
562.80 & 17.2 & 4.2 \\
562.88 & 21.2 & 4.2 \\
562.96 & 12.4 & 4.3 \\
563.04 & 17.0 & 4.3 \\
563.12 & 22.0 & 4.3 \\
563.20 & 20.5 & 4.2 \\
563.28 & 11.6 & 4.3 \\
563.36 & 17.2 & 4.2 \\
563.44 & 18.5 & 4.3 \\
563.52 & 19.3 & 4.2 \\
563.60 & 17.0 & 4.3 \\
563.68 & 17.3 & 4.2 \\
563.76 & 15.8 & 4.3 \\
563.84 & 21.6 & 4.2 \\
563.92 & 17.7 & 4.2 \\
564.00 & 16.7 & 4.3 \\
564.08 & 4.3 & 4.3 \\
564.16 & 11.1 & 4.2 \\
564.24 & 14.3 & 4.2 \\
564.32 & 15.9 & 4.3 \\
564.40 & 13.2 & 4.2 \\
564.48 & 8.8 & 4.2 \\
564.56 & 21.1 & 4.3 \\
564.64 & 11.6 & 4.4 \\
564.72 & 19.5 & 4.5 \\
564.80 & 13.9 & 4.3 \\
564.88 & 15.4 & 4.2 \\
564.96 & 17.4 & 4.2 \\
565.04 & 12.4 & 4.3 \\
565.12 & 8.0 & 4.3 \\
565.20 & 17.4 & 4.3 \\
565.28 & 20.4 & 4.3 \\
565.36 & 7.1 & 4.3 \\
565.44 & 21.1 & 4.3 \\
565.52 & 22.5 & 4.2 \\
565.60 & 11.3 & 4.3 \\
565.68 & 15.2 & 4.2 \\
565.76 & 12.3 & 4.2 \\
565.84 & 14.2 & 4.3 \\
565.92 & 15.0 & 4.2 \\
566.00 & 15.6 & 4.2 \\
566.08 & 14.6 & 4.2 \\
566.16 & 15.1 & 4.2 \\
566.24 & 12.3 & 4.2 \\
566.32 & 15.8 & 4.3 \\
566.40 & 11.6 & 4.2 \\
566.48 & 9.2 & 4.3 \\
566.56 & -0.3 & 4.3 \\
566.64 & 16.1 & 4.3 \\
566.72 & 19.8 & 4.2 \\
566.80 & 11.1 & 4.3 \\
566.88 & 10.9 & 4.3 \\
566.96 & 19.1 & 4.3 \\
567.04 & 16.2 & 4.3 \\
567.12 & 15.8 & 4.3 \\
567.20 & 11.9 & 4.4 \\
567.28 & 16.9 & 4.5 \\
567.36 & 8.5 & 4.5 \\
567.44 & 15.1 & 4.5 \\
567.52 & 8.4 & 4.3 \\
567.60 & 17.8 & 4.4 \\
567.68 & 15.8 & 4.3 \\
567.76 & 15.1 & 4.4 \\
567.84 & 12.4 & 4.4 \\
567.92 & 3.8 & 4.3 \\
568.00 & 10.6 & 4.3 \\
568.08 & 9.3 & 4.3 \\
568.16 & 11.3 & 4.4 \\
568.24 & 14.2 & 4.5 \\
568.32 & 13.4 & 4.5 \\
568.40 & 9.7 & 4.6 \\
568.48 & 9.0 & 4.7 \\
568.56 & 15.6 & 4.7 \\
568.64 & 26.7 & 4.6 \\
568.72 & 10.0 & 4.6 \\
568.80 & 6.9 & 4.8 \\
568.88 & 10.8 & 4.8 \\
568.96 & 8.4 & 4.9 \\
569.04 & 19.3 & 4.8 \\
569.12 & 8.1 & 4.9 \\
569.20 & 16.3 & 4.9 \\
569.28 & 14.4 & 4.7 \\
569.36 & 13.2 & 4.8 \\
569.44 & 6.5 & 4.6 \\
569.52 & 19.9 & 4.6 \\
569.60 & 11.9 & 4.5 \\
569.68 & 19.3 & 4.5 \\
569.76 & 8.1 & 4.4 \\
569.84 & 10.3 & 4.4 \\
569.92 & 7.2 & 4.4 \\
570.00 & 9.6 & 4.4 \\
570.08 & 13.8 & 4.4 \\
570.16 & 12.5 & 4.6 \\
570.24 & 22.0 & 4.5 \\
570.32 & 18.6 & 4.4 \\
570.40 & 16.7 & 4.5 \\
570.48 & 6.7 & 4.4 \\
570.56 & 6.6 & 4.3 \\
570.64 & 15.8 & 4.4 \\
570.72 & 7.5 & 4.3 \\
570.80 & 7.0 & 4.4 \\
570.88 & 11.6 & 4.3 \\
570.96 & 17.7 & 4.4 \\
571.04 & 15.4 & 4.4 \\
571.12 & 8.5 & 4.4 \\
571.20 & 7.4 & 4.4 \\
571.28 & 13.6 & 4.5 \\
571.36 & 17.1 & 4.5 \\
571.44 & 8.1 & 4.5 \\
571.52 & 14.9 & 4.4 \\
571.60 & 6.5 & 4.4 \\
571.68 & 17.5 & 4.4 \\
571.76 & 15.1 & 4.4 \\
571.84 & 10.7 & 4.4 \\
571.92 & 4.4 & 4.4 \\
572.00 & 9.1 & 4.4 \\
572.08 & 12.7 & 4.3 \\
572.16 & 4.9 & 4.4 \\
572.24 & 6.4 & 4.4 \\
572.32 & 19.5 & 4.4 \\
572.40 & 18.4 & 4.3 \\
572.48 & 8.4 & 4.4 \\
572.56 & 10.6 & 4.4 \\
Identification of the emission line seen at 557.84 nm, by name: C III] 1909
